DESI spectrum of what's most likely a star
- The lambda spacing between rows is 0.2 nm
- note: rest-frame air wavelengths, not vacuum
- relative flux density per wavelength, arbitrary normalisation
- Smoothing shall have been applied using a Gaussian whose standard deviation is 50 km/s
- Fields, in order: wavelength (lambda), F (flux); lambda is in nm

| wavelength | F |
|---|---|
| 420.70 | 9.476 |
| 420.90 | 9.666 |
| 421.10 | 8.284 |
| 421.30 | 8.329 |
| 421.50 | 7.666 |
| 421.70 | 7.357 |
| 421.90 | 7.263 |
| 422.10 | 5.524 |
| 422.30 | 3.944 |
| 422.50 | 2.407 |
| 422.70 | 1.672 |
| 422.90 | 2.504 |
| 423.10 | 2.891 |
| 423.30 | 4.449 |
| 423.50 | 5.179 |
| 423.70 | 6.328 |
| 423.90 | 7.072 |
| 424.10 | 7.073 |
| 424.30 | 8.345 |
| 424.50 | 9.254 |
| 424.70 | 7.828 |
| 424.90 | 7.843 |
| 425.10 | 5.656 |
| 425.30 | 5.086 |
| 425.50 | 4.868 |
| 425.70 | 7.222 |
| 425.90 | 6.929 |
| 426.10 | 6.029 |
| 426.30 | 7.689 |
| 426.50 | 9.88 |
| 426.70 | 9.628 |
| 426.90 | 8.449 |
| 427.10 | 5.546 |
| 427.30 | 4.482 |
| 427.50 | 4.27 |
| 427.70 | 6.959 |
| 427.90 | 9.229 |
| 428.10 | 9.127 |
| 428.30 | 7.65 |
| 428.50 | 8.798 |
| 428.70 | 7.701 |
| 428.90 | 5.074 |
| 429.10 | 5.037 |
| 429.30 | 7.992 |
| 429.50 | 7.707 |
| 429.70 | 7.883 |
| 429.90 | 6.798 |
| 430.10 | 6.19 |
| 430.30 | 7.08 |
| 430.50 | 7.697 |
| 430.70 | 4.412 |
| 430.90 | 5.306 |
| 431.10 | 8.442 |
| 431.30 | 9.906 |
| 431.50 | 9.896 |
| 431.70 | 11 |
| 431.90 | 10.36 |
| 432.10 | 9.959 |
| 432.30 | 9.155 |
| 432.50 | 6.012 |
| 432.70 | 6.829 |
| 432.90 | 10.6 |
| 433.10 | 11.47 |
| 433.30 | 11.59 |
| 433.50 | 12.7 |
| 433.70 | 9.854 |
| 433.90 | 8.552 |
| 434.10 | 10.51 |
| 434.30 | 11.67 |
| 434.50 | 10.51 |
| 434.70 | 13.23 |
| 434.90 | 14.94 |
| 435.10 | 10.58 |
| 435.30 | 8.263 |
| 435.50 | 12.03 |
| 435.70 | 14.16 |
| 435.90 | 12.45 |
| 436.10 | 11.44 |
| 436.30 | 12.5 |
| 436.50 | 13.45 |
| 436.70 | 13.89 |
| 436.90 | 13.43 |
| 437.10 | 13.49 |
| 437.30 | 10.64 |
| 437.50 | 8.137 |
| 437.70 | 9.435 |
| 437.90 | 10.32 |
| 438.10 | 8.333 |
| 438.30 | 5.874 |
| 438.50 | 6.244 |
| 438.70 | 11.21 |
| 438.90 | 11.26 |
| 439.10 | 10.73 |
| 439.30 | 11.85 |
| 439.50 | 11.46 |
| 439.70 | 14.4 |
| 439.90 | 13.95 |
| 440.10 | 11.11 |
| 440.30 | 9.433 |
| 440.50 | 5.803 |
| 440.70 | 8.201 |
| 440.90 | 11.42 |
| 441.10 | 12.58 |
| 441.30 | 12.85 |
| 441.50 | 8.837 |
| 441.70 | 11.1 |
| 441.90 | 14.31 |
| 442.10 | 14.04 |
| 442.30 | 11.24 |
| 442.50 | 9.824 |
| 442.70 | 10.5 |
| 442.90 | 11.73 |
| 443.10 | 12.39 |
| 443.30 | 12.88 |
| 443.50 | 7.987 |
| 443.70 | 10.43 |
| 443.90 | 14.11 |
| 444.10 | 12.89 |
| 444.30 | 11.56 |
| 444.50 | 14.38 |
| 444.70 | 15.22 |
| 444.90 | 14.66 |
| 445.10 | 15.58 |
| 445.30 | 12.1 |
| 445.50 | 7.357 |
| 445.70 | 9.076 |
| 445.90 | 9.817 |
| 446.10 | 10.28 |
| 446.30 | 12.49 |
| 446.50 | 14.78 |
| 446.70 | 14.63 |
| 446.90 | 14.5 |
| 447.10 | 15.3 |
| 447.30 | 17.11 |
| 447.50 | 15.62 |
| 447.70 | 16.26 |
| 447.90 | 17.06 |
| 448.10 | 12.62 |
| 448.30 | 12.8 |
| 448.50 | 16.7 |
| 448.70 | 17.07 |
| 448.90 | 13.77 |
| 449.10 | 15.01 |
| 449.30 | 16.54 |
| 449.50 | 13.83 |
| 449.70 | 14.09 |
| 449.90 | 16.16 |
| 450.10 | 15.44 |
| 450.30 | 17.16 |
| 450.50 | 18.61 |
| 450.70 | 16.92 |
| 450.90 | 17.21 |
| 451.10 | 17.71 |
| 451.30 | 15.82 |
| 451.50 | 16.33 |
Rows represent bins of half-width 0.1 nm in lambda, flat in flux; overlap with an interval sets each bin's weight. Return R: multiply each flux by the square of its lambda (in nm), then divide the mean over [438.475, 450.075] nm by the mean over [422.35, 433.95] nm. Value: 1.86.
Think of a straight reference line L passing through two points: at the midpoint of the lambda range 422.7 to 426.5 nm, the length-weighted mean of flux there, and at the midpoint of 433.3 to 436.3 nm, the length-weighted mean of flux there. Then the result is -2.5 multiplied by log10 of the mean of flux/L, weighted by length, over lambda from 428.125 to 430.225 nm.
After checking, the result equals 0.20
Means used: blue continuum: 6.21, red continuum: 11.5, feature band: 7.16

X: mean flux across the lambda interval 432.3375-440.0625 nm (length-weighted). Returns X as 11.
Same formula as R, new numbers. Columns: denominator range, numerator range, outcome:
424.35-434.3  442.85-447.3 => 1.69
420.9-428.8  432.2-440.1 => 1.74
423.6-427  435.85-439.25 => 1.54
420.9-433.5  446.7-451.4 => 2.41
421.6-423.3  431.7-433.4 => 2.39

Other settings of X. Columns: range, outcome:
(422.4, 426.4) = 5.82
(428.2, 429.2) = 6.85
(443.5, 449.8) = 13.7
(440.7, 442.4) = 11.8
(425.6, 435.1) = 8.49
